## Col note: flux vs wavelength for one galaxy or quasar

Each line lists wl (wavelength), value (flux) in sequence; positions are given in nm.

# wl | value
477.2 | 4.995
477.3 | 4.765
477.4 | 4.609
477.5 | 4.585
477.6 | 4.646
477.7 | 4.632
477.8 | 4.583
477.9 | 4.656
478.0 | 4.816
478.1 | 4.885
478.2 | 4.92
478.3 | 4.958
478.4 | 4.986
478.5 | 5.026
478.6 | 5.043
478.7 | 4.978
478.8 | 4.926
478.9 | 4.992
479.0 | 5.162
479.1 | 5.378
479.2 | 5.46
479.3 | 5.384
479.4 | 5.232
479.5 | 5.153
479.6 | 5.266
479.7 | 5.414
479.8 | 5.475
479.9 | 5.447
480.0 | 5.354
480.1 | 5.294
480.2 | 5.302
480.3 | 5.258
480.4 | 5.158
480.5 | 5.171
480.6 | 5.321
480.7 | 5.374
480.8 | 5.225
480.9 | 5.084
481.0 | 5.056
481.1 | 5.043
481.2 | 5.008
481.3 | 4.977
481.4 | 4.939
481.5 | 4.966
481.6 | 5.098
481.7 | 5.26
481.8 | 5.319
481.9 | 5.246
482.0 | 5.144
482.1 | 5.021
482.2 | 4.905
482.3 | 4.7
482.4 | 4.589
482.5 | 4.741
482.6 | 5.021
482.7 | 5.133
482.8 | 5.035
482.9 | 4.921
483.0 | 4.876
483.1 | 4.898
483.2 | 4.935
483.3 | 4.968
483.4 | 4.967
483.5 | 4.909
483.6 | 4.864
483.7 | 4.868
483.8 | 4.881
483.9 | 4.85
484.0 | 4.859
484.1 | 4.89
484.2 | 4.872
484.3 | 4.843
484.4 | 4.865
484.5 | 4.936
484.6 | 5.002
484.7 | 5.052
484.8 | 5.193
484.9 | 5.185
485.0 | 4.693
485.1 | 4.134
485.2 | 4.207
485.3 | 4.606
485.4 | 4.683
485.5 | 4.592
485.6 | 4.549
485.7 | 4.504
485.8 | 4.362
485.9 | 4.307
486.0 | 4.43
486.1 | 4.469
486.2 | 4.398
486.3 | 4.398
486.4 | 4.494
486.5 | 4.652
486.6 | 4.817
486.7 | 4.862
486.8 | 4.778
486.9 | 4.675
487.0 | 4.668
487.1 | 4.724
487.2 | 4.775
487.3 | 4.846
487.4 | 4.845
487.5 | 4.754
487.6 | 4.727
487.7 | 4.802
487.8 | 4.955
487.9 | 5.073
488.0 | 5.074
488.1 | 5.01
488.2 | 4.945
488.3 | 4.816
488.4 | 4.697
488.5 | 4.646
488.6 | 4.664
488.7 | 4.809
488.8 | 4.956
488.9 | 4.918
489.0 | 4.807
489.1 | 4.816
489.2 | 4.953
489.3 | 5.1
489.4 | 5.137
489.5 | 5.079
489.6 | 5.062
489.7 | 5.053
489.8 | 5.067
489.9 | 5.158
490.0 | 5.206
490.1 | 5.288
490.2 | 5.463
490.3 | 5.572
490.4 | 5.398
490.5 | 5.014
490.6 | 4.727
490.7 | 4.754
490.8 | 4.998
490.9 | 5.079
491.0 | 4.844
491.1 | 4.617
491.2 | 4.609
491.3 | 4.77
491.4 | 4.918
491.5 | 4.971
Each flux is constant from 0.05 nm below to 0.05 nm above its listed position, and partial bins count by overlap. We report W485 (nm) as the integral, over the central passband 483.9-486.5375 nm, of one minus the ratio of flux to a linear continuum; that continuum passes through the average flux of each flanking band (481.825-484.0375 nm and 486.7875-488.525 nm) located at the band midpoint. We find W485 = 0.12 nm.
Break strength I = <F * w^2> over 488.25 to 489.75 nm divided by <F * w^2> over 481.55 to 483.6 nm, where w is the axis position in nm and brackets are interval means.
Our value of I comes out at 1.01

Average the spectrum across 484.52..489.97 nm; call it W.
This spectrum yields 4.78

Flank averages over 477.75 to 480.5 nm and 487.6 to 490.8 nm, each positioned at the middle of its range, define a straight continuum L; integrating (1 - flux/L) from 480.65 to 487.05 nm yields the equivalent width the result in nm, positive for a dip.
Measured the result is 0.29 nm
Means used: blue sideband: 5.13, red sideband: 5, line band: 4.84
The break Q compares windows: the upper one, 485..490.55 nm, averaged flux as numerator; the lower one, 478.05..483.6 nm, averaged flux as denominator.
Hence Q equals 0.9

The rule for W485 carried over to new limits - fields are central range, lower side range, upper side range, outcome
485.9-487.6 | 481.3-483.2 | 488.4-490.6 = 0.12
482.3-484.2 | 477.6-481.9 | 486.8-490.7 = 0.06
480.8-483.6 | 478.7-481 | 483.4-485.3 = 0.02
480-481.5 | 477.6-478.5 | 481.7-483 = -0.07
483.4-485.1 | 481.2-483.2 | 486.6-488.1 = 0.01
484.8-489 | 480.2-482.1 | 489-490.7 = 0.34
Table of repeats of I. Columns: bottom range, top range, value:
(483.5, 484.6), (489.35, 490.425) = 1.10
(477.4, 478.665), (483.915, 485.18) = 1.04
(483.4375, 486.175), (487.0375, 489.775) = 1.05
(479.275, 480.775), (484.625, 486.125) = 0.89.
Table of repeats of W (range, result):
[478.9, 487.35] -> 4.93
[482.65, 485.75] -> 4.83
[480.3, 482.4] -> 5.09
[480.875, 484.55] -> 4.96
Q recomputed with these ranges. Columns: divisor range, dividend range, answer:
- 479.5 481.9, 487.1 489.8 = 0.94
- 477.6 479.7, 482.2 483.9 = 0.97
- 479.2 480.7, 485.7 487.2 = 0.86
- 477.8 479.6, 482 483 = 0.97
